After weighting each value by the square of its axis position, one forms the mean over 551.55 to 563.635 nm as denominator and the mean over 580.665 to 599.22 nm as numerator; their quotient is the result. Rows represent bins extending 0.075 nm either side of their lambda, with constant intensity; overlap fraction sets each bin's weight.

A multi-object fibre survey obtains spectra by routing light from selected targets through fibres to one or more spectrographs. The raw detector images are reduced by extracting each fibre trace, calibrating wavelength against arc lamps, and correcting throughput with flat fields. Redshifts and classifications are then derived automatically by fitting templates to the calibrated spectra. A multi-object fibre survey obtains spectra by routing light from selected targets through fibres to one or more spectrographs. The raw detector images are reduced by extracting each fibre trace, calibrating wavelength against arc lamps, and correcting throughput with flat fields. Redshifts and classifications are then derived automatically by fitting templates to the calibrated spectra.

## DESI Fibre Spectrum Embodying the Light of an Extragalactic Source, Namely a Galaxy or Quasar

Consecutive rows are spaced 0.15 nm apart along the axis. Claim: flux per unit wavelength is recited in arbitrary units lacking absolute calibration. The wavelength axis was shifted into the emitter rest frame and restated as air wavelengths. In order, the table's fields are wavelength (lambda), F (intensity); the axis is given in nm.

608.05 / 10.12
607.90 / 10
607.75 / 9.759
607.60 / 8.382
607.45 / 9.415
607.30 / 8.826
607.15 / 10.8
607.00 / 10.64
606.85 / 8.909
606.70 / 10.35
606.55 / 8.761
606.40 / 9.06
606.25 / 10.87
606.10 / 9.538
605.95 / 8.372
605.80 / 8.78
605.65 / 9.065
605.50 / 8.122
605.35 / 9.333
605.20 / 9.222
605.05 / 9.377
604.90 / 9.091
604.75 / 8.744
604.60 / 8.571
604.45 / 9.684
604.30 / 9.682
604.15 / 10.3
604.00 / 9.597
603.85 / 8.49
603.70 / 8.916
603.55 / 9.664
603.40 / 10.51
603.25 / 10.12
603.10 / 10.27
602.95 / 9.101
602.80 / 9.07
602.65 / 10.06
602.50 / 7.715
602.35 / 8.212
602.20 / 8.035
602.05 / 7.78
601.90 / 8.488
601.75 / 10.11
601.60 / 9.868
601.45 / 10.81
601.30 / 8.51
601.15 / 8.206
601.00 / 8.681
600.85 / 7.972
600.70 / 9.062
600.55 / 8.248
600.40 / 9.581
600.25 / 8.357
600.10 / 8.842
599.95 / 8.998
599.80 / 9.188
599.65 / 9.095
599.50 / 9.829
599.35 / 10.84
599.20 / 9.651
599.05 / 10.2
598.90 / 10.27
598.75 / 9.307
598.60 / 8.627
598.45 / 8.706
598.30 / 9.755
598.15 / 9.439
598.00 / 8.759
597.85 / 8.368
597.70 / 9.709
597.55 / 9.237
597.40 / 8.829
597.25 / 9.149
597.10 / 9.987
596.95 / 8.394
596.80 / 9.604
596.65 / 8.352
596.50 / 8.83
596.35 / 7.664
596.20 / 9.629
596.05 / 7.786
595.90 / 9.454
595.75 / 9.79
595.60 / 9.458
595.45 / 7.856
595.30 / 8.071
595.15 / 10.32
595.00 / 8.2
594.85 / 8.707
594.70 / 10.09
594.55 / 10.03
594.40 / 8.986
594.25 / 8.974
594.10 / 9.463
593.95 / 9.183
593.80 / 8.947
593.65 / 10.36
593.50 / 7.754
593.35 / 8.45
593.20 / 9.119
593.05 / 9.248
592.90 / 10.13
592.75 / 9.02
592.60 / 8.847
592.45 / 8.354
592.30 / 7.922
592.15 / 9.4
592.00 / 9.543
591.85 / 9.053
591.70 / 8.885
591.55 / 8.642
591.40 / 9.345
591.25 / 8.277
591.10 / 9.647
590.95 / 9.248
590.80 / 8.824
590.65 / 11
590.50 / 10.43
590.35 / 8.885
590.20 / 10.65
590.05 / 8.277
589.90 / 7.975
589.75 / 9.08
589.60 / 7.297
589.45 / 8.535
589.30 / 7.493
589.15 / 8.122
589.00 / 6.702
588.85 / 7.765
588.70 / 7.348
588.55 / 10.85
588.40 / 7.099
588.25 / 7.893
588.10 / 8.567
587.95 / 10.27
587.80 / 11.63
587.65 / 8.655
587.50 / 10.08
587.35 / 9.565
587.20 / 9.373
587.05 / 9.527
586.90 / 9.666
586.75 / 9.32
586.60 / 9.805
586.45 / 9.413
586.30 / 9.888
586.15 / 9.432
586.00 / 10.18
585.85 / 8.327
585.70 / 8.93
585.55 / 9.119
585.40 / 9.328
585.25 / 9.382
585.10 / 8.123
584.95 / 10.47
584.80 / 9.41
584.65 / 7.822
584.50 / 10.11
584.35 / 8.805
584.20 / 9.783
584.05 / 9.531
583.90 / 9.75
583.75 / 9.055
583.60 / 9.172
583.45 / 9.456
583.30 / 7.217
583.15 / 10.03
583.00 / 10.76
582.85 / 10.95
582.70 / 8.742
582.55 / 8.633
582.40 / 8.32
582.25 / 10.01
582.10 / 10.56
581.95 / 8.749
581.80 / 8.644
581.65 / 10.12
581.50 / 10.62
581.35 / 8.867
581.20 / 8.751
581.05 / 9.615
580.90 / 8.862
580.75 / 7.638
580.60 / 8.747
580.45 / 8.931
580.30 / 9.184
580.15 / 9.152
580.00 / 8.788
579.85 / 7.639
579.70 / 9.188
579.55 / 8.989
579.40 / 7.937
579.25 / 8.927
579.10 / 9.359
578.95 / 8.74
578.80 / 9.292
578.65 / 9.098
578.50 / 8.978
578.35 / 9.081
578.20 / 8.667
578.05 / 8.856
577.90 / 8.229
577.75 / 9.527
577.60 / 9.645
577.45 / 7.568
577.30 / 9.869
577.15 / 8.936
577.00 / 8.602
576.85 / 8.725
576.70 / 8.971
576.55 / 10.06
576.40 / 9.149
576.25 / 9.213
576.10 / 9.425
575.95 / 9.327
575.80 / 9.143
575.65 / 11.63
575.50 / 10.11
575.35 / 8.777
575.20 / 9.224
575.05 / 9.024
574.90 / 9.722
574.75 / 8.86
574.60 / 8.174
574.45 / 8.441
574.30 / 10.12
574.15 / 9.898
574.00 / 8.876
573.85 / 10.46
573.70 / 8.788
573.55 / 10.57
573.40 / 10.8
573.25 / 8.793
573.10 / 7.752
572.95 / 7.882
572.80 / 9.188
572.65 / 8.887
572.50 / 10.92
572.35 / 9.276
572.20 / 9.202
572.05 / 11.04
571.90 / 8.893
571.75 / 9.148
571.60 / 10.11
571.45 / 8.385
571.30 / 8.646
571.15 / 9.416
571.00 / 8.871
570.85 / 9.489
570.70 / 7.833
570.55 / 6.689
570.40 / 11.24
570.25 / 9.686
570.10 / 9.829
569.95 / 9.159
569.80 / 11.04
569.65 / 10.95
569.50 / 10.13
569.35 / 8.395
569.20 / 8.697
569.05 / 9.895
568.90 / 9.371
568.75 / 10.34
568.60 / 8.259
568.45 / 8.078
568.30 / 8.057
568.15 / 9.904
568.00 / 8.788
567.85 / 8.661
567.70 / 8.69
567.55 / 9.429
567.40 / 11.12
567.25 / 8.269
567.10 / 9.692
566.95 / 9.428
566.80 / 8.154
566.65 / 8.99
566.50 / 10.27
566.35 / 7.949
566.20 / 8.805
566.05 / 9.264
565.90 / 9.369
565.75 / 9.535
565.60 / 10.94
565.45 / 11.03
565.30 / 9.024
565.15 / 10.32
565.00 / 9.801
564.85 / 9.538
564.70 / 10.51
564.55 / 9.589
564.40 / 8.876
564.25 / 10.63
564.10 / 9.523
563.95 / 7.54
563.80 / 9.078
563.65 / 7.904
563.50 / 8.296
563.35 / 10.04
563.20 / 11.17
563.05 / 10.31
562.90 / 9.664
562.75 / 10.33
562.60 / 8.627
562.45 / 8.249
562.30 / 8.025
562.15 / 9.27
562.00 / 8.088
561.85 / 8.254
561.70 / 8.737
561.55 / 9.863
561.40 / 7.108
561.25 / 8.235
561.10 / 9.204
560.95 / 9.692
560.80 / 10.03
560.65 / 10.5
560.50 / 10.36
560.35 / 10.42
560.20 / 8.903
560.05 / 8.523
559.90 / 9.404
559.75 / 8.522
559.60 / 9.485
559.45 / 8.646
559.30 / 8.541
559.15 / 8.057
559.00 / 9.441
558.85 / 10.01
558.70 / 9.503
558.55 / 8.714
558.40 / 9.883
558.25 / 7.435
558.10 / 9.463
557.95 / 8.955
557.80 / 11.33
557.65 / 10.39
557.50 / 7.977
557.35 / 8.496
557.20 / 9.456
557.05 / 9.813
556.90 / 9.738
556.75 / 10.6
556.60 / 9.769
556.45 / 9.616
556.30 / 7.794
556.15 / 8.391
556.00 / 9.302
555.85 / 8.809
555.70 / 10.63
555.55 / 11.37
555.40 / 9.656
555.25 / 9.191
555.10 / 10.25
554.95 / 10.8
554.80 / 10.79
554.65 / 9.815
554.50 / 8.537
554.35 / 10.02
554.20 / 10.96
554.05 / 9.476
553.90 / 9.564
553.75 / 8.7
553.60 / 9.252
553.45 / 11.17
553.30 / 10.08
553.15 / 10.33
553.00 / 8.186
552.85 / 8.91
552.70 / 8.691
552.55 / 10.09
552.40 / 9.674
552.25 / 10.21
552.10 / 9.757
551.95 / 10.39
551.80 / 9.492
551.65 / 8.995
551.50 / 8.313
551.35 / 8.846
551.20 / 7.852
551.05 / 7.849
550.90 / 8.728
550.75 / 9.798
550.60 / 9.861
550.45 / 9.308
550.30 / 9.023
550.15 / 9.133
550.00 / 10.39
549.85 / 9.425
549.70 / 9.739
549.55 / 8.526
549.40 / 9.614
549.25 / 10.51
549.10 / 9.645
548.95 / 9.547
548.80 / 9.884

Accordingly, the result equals 1.09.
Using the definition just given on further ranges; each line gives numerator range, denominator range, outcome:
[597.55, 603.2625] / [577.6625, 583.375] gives 1.08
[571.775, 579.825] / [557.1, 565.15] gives 1.05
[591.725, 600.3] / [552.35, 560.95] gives 1.10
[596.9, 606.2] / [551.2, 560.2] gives 1.14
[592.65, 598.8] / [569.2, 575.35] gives 1.05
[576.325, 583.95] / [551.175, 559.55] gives 1.05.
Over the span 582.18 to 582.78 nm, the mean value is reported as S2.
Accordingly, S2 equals 8.93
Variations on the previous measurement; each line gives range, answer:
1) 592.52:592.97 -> 9.31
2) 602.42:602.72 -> 8.86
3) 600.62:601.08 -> 8.56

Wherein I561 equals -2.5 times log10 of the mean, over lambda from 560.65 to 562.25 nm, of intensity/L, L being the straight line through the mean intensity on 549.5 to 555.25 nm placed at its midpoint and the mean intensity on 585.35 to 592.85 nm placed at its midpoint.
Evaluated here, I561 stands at 0.06 mag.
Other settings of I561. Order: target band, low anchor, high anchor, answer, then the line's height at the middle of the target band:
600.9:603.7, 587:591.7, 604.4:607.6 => 0.006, 9.21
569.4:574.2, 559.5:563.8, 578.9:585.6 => -0.030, 9.17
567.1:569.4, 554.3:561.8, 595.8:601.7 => 0.028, 9.33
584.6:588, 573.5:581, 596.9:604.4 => -0.038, 9.14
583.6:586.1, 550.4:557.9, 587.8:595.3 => -0.025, 9.05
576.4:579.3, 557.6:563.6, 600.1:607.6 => 0.024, 9.22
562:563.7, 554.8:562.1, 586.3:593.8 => 0.007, 9.29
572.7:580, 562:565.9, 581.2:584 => 0.036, 9.43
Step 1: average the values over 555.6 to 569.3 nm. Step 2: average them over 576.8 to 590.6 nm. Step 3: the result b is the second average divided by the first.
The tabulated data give 0.98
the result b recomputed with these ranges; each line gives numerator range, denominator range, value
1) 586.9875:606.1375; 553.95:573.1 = 0.97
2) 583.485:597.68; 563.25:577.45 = 0.97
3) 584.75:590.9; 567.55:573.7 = 0.98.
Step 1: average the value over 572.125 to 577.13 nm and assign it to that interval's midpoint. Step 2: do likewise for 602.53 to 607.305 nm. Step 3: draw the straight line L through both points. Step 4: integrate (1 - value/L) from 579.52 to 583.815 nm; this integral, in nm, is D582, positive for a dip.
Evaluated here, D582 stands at 0.091 nm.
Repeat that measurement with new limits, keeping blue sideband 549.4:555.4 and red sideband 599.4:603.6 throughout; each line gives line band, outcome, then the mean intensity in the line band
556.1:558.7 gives 0.04 nm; 9.3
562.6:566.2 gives -0.09 nm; 9.62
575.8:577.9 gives 0.04 nm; 9.12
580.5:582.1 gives 0.02 nm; 9.13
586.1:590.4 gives 0.12 nm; 8.93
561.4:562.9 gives 0.10 nm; 8.78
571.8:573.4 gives 0.01 nm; 9.26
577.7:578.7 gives 0.04 nm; 8.9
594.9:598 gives 0.07 nm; 8.93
